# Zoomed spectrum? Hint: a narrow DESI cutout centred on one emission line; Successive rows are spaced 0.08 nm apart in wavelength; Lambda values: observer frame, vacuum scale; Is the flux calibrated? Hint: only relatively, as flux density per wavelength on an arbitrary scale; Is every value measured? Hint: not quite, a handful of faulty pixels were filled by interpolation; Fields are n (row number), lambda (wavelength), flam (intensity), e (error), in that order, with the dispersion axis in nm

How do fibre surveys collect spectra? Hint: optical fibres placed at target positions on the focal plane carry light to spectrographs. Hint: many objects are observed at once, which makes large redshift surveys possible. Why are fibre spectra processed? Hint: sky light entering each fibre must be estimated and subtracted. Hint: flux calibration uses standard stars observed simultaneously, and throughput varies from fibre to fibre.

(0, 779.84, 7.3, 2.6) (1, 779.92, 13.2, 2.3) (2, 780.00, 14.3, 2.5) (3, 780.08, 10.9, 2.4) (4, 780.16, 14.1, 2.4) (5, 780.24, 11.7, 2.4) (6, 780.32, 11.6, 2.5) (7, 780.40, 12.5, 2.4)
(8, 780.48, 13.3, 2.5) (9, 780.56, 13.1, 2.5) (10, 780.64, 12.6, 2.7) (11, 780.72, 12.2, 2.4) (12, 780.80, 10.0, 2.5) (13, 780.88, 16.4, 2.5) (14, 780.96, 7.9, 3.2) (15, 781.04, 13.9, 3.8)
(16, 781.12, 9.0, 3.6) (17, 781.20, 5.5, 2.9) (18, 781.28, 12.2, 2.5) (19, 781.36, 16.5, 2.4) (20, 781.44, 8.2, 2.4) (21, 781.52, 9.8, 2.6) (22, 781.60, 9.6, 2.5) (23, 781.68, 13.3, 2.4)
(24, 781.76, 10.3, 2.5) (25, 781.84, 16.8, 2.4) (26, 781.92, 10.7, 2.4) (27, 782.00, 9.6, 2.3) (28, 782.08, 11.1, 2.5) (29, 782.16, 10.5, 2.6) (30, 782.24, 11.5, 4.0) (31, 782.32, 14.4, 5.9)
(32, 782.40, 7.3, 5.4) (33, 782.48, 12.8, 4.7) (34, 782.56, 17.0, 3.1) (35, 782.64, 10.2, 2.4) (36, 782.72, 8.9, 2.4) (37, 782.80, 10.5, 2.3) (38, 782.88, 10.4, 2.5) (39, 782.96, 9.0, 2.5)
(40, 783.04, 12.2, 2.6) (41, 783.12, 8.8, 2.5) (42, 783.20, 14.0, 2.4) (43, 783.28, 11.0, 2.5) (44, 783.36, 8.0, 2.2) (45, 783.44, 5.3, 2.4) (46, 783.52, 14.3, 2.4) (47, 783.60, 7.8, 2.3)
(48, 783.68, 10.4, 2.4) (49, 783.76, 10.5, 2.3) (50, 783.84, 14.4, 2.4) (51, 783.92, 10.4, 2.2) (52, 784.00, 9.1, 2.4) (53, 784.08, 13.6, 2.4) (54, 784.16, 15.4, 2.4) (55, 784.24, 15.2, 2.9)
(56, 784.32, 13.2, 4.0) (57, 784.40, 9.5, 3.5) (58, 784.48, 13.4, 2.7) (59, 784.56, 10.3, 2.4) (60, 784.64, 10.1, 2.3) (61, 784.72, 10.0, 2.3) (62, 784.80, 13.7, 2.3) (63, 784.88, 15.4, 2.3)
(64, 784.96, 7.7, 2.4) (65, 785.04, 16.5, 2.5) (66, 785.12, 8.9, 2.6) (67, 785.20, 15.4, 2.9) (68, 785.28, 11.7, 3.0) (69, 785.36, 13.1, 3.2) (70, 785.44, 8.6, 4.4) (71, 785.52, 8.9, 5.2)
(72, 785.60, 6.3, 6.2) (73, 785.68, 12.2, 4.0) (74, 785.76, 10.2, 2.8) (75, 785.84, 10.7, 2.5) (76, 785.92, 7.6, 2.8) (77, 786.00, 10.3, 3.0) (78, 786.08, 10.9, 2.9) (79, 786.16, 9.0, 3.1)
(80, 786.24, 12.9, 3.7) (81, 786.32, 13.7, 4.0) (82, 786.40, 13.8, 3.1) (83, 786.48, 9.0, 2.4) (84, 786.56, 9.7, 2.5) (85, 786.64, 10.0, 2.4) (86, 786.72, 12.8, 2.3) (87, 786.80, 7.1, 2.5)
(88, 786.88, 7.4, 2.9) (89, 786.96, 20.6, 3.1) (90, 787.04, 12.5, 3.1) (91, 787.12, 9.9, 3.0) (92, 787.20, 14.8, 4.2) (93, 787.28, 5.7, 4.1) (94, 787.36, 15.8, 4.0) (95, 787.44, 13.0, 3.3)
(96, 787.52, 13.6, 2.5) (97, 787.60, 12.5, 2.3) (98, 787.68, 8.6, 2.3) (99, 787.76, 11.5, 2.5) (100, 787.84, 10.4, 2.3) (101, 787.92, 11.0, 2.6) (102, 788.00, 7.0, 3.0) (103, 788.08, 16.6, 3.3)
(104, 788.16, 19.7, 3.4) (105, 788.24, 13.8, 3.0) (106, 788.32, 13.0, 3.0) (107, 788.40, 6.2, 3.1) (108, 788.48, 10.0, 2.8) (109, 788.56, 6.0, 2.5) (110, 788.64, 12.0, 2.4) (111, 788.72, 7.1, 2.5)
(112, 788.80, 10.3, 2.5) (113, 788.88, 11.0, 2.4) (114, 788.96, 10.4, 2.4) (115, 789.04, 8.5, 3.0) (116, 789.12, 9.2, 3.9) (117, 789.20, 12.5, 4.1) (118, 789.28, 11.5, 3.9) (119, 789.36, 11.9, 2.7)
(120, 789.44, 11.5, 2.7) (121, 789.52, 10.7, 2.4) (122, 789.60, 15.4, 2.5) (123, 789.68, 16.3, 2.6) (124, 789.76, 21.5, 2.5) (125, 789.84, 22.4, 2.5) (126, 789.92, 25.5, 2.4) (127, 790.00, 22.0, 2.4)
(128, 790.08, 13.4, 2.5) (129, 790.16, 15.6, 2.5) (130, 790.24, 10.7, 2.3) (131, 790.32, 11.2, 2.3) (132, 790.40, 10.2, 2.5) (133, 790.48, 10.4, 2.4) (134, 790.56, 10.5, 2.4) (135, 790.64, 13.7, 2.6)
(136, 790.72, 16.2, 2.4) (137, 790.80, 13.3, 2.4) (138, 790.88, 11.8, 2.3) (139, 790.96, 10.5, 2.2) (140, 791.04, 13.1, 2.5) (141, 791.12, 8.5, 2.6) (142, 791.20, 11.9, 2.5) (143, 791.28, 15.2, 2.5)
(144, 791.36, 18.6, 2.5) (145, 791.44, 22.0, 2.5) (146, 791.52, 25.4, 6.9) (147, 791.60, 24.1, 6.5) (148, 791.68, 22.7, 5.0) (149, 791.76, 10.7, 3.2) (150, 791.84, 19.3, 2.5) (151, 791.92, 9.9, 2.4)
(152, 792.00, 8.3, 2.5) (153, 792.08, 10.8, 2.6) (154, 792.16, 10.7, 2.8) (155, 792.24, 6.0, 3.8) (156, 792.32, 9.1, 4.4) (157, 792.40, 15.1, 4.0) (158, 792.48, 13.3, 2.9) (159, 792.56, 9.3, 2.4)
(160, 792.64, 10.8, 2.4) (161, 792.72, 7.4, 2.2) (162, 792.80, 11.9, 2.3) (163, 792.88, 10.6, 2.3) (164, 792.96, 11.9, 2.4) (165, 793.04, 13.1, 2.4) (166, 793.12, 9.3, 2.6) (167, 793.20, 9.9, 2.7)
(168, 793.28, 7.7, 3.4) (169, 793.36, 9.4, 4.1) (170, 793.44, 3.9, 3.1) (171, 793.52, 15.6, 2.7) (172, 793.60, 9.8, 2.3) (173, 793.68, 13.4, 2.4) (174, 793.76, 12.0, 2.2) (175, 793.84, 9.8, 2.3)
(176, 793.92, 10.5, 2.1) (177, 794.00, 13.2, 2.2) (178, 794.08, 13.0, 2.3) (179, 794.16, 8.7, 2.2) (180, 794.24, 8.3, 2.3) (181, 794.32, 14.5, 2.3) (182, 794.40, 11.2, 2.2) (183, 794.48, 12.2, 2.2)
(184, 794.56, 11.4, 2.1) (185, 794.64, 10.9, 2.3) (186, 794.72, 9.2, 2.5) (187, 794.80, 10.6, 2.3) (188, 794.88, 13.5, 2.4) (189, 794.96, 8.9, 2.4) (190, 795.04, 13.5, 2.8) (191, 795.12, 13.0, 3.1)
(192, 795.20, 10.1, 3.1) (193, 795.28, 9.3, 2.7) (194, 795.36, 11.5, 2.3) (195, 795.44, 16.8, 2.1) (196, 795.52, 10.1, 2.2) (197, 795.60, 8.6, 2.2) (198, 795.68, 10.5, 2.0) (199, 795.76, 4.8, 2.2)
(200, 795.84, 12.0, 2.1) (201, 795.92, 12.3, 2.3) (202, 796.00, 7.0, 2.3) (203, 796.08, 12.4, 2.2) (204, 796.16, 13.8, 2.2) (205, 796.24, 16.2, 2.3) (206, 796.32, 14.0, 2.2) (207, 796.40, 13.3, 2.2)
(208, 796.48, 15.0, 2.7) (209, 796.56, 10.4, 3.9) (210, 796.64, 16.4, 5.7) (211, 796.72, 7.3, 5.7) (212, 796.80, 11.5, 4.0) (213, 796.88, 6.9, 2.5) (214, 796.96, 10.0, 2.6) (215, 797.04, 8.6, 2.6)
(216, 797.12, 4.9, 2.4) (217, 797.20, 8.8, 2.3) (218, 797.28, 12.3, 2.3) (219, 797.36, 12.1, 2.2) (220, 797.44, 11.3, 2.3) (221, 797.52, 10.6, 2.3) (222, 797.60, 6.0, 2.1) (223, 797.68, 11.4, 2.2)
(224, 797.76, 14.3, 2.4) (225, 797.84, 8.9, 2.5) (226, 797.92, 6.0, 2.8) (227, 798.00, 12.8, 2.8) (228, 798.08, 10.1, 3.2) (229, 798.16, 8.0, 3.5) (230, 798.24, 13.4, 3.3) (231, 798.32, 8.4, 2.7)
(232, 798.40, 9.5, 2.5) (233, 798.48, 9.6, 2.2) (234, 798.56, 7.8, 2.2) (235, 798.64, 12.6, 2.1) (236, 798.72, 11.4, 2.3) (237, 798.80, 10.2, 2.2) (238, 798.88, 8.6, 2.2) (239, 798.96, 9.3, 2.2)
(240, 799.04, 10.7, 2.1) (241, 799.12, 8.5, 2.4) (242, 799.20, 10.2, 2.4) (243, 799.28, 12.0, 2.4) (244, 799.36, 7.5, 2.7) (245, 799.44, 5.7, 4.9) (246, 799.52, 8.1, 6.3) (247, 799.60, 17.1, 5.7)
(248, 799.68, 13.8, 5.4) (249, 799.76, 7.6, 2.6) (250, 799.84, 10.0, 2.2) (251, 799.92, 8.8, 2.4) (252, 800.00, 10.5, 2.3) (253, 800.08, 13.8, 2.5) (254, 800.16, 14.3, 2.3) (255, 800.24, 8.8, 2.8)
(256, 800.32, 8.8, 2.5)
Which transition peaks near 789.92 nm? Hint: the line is [S II]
